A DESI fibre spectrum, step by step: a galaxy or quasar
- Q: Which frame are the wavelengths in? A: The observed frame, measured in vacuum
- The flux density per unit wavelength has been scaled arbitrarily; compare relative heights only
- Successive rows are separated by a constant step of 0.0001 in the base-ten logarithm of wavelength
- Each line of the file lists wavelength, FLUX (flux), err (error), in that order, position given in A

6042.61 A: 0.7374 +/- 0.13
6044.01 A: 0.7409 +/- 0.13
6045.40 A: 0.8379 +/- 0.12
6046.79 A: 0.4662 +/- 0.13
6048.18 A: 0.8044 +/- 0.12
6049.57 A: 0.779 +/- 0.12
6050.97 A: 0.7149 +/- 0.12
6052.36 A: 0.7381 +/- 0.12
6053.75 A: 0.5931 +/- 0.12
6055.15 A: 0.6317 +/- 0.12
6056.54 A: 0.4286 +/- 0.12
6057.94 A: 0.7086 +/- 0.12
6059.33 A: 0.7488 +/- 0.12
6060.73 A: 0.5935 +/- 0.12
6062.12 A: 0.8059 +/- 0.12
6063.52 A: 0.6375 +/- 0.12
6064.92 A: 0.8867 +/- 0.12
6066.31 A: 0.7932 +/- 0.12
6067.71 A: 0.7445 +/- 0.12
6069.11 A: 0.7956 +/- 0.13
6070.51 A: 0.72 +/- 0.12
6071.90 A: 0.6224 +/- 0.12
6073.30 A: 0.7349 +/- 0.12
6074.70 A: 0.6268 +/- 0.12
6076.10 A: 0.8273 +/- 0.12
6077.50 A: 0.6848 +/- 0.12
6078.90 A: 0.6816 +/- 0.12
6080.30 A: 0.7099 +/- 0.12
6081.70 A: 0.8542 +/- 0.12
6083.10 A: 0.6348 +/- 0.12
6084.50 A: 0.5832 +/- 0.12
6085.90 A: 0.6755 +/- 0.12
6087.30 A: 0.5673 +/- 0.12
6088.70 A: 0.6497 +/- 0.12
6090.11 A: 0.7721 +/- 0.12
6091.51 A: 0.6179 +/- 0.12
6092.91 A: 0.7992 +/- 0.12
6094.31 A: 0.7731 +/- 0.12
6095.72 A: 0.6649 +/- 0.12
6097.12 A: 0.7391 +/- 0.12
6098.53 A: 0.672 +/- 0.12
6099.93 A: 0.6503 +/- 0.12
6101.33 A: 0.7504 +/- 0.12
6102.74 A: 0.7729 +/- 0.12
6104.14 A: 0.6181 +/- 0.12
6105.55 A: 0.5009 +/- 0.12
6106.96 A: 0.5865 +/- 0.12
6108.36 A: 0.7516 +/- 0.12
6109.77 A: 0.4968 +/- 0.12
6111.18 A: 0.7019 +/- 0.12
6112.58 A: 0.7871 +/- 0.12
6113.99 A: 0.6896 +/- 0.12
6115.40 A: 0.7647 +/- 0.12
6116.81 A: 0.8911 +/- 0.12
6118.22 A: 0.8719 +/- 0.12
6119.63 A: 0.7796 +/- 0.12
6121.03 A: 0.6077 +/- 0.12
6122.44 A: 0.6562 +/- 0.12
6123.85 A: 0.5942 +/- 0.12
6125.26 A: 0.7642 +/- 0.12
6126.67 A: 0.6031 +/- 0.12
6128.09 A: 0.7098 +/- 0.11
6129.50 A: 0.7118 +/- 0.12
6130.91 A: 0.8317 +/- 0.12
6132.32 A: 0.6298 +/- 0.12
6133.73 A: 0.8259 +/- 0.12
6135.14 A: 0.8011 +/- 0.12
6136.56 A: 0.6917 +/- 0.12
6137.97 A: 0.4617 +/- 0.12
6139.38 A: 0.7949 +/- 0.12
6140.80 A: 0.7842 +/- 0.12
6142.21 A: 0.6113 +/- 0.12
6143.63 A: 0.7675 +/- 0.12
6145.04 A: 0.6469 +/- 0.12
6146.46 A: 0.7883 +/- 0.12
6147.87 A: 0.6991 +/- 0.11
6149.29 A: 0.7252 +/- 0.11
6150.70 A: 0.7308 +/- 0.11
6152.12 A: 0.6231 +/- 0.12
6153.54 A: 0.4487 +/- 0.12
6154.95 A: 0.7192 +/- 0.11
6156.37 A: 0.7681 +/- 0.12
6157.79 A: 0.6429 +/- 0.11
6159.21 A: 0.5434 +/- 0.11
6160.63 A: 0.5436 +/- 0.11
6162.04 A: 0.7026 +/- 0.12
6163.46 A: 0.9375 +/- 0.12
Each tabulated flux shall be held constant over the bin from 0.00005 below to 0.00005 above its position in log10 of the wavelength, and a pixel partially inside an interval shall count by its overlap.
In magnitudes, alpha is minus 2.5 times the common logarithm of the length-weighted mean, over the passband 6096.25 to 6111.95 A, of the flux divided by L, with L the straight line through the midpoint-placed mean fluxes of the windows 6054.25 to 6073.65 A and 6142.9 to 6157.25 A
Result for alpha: 0.06 mag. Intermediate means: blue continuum 0.702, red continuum 0.691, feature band 0.659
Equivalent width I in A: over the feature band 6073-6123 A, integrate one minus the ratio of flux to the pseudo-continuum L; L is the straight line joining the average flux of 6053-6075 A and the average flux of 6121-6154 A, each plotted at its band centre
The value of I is -0.44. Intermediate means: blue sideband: 0.693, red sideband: 0.691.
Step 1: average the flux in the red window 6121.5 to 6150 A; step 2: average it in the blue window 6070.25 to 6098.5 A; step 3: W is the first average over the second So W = 1.01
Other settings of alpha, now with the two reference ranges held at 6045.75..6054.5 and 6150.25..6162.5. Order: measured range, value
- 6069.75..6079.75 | -0.039 mag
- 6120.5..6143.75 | -0.082 mag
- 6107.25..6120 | -0.136 mag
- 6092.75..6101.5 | -0.081 mag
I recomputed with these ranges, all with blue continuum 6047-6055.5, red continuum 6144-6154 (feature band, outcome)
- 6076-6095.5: -0.2 A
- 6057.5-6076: -0.9 A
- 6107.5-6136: -1.7 A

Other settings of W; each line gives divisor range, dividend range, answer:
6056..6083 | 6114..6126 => 1.03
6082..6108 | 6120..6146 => 1.04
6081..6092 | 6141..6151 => 1.06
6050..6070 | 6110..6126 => 1.04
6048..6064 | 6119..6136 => 1.05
